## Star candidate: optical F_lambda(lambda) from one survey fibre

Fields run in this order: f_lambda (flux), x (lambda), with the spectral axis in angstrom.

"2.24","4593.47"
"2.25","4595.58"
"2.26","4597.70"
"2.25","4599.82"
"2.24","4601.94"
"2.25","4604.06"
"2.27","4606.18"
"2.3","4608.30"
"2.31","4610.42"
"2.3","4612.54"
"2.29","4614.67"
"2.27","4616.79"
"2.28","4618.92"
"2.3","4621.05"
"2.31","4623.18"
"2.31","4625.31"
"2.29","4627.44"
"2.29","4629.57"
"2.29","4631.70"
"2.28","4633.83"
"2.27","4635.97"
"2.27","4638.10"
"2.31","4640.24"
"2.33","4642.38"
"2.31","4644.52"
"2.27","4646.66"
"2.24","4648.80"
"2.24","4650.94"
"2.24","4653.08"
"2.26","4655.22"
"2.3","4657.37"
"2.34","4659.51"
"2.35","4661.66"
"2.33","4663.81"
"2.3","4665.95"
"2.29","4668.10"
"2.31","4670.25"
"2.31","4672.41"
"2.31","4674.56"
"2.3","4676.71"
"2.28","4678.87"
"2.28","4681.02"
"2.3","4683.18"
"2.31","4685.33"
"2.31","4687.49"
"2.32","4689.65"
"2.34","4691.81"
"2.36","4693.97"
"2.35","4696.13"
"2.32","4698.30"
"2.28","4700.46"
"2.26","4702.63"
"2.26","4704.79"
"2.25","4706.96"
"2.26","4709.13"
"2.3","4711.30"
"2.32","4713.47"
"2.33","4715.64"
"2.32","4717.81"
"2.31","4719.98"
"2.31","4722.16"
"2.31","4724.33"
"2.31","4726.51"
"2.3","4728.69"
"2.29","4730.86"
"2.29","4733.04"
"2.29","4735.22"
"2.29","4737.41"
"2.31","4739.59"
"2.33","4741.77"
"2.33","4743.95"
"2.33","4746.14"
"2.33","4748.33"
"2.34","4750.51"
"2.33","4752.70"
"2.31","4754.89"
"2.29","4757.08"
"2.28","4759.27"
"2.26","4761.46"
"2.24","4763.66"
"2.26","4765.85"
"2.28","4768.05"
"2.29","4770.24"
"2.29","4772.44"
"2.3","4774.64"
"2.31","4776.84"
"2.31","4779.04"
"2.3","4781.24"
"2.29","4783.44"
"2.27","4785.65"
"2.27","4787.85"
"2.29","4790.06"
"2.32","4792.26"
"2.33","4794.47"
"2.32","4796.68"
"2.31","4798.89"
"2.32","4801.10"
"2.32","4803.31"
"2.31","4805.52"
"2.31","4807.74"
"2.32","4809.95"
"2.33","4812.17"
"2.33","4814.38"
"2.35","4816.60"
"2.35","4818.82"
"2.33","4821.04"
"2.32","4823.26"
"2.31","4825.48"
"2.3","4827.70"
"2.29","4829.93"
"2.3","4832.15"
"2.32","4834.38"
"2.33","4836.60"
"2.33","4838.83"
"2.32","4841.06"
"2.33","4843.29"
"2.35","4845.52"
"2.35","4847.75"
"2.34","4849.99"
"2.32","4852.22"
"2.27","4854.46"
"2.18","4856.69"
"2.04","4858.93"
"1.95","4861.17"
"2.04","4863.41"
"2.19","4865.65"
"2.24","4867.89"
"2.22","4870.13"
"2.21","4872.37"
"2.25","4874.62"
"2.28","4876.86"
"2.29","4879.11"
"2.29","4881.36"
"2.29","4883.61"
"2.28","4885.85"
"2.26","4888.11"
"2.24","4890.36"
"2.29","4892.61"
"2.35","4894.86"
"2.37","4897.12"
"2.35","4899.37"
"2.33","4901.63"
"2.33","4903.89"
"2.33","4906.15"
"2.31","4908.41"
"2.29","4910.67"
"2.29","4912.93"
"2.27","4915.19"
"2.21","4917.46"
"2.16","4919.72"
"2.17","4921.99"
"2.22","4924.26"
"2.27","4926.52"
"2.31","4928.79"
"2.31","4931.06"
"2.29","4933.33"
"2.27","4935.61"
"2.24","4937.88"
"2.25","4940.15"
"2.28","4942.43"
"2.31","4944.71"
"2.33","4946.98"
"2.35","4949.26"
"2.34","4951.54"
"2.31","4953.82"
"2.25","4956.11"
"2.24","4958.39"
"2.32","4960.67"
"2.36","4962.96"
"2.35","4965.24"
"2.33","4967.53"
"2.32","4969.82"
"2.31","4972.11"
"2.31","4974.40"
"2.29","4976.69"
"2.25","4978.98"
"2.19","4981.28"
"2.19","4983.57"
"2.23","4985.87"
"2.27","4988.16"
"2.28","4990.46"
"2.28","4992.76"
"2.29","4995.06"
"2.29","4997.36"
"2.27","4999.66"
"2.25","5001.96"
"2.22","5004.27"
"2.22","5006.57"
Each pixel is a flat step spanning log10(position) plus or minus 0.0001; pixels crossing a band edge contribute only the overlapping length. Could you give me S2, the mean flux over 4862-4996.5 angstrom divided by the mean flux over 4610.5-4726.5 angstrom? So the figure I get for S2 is 0.99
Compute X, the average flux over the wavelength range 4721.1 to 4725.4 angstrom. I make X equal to 2.31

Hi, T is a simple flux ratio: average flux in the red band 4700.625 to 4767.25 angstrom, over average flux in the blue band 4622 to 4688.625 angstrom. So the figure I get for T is 1.00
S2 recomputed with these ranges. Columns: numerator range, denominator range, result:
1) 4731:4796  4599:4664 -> 1.01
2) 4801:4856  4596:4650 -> 1.02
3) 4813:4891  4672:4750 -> 0.98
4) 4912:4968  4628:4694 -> 0.99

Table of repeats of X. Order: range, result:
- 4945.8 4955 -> 2.33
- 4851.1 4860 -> 2.2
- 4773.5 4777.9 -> 2.3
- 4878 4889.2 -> 2.28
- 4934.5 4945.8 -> 2.27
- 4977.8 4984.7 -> 2.21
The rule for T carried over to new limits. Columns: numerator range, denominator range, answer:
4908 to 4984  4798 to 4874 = 1.00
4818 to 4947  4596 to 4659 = 1.00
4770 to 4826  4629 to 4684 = 1.01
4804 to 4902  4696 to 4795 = 0.99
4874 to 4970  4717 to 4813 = 0.99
